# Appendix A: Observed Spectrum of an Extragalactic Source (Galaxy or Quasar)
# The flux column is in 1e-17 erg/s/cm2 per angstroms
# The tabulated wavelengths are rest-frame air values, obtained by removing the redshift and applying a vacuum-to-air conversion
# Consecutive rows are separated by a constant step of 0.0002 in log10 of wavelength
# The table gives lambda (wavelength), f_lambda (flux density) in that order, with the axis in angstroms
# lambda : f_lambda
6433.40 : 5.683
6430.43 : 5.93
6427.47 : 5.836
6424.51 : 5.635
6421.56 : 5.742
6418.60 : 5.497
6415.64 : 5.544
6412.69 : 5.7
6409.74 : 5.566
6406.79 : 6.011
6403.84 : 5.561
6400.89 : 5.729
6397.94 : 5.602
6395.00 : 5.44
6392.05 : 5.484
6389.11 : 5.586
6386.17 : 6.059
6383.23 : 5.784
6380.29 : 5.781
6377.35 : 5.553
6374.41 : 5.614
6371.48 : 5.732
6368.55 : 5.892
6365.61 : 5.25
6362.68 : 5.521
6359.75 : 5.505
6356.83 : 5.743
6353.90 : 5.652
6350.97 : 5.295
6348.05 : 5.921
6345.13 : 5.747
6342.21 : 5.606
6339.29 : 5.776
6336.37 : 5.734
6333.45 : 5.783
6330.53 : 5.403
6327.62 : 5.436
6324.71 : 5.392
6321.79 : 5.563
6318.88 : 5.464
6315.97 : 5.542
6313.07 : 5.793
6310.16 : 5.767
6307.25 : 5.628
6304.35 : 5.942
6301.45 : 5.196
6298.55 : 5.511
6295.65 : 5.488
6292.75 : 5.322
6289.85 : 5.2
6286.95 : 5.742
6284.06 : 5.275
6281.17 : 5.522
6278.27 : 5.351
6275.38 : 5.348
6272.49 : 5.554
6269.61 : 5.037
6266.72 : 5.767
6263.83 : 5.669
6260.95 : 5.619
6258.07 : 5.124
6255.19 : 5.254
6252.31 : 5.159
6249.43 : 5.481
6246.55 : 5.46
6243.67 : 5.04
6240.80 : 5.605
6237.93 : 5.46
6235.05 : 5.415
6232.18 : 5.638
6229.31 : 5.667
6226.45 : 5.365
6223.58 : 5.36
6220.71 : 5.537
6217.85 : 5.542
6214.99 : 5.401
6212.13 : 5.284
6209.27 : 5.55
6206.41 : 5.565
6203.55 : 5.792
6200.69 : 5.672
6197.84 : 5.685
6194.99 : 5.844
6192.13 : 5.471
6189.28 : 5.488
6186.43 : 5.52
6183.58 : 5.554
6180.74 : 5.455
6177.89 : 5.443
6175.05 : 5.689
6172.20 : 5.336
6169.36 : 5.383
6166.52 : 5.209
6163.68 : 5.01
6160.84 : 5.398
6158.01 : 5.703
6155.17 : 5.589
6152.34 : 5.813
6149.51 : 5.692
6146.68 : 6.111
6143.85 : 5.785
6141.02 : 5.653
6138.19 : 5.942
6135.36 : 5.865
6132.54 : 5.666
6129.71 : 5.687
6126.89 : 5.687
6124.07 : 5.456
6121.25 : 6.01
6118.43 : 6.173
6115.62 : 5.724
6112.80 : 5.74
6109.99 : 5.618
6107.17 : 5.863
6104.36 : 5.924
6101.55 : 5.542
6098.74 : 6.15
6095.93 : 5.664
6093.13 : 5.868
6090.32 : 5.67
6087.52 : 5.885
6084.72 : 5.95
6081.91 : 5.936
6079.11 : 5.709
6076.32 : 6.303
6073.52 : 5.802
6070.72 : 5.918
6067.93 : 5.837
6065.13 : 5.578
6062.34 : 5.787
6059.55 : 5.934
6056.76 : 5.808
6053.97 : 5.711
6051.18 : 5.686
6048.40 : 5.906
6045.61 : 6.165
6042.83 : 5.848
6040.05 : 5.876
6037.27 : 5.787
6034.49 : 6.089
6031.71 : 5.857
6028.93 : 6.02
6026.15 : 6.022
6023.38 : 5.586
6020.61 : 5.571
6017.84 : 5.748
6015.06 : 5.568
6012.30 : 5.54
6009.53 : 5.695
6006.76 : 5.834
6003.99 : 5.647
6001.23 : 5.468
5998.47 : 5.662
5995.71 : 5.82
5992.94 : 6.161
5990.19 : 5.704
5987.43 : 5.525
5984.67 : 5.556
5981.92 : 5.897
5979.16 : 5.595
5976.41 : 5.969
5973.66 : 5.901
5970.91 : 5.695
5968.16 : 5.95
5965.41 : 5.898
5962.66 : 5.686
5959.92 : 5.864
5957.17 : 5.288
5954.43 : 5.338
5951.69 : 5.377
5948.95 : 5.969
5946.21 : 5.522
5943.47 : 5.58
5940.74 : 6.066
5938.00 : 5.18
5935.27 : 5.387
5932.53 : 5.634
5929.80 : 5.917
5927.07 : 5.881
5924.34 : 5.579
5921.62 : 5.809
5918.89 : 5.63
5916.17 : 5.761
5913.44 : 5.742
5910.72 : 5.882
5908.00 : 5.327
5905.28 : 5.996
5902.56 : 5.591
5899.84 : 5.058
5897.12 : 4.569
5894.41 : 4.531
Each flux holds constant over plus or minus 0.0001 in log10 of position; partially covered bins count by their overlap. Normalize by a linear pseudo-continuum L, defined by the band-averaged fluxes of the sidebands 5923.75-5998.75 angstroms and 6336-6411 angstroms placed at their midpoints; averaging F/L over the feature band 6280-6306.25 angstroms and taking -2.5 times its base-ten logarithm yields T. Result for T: 0.04 mag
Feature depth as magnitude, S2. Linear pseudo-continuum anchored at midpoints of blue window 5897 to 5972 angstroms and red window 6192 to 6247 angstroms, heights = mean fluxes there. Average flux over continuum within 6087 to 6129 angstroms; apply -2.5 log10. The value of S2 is -0.04 mag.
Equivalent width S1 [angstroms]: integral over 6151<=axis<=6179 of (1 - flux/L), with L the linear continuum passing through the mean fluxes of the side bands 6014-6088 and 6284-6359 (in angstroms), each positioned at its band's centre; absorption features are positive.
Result 1.36 angstroms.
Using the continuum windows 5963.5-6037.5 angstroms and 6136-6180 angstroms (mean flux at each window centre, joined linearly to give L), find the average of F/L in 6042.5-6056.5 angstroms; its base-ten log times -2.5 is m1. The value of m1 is -0.03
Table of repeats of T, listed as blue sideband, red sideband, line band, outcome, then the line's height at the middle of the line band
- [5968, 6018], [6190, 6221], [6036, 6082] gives -0.03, 5.68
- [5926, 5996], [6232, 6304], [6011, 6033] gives -0.02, 5.65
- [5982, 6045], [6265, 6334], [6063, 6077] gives -0.03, 5.71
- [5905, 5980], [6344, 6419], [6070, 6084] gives -0.05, 5.68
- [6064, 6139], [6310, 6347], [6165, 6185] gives 0.06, 5.75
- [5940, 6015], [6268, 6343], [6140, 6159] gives -0.03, 5.61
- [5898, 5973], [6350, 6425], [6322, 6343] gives 0.01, 5.64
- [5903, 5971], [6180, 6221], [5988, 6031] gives -0.02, 5.64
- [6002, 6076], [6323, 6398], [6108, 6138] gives 0.00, 5.76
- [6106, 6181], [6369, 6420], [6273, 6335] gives 0.03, 5.66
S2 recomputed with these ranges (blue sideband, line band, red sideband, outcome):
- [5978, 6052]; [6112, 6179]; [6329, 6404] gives 0.013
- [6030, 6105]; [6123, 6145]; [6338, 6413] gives 0.018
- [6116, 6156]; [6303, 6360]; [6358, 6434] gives 0.011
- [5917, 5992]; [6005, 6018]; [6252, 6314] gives -0.003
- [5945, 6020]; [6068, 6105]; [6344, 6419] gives -0.035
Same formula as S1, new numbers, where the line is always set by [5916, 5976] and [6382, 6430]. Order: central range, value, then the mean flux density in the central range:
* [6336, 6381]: 0.3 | 5.64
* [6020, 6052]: -1.1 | 5.88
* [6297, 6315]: 0.1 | 5.64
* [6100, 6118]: -0.3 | 5.76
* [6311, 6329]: 0.4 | 5.54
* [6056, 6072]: -0.4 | 5.81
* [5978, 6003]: -0.1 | 5.71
